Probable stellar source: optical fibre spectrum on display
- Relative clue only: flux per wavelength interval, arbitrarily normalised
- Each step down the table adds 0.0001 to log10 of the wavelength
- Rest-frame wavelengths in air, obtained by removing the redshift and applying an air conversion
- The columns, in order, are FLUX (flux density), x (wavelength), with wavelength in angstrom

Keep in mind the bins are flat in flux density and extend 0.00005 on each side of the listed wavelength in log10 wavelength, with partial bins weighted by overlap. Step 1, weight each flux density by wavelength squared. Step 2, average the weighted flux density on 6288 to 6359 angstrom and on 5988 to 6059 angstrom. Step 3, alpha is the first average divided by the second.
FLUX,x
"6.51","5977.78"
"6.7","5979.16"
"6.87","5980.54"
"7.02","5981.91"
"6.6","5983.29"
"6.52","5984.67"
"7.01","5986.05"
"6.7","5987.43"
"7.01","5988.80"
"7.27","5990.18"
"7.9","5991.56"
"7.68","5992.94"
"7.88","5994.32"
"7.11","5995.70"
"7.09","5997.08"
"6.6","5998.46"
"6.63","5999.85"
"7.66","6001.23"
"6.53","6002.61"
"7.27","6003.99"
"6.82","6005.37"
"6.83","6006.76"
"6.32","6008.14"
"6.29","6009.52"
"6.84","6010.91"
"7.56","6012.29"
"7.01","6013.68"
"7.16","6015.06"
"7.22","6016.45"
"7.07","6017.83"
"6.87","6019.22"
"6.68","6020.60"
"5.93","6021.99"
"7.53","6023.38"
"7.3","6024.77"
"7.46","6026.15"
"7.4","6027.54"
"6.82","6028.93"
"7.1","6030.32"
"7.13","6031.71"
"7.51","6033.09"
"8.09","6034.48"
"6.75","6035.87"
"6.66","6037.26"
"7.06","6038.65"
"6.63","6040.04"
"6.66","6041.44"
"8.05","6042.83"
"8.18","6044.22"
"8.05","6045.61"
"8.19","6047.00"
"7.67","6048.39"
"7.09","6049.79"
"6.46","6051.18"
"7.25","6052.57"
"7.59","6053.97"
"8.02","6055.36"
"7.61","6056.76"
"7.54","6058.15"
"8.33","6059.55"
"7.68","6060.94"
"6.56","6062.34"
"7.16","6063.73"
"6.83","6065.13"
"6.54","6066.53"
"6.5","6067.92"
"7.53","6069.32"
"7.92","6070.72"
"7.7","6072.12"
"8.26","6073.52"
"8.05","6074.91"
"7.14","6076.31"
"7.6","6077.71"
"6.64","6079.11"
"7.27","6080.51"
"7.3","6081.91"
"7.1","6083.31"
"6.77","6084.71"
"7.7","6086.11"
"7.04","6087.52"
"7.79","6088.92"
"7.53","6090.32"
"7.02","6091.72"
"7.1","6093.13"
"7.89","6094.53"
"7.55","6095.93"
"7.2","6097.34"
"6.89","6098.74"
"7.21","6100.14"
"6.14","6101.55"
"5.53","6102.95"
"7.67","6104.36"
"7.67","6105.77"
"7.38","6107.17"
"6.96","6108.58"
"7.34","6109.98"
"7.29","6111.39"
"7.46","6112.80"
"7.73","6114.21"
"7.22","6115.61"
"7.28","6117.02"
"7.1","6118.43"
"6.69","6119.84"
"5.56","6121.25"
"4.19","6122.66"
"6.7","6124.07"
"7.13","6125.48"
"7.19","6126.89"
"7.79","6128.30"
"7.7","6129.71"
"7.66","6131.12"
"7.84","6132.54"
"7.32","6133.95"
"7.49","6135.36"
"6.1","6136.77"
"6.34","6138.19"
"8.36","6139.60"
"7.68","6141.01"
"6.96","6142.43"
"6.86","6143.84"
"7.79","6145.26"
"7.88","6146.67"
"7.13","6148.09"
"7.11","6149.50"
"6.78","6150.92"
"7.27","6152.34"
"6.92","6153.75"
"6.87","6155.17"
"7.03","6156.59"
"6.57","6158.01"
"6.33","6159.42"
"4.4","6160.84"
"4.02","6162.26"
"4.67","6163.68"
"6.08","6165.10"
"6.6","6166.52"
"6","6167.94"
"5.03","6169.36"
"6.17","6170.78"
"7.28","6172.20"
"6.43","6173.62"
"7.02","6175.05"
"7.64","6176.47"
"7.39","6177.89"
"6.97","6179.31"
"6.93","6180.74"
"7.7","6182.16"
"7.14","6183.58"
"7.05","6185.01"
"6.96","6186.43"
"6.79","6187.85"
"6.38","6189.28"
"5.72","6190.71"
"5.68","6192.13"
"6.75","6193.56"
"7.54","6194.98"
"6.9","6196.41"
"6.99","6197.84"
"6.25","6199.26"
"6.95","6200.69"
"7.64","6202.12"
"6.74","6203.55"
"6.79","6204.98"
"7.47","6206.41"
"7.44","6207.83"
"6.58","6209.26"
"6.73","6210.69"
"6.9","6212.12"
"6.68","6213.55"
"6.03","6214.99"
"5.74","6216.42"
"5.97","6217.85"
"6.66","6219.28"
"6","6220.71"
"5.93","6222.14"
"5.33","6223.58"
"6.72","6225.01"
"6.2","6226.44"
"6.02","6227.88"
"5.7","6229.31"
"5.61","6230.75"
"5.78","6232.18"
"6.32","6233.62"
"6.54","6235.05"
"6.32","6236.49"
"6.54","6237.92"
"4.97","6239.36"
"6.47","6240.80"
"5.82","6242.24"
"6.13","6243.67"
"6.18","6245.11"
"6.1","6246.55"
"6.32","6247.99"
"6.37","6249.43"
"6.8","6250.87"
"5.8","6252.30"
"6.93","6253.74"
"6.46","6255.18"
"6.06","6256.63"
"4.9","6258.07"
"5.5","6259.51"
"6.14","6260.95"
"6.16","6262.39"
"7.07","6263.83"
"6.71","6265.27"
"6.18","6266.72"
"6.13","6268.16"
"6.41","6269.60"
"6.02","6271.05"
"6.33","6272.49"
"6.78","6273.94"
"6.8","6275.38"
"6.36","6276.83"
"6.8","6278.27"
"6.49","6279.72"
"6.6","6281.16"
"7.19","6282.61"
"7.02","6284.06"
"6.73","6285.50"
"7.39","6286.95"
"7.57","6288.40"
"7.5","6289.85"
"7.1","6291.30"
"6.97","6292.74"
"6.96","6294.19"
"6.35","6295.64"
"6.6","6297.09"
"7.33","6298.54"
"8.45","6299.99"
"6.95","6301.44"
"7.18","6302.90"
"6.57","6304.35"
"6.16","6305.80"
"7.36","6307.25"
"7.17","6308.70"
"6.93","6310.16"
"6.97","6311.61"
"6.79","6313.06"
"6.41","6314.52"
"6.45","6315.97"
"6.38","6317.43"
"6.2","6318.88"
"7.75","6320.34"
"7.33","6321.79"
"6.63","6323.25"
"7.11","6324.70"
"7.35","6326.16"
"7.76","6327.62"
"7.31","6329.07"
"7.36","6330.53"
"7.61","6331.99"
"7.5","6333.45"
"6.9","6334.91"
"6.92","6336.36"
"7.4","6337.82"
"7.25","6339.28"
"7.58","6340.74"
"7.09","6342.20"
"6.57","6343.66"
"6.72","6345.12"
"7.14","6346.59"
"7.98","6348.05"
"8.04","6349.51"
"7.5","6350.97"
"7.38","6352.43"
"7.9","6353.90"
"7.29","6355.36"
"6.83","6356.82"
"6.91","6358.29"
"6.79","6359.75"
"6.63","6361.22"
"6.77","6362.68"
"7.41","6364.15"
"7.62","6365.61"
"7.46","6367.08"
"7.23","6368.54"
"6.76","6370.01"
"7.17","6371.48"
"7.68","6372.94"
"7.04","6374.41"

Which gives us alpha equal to 1.09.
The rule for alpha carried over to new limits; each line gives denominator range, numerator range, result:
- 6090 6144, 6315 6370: 1.09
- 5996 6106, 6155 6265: 0.93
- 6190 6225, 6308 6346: 1.12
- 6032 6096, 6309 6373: 1.06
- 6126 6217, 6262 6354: 1.07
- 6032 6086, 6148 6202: 0.93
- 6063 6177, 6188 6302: 0.97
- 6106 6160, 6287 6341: 1.06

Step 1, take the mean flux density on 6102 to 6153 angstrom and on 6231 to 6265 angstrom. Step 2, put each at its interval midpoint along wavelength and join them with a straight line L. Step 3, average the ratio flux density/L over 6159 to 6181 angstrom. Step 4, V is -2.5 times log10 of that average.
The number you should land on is 0.10 mag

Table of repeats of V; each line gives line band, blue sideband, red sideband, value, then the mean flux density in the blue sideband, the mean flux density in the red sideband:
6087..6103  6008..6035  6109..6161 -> -0.01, 7.07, 7.03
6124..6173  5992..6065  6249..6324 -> 0.03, 7.2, 6.7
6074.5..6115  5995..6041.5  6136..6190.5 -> -0.06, 6.99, 6.69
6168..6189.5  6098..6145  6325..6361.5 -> 0.04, 7.05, 7.27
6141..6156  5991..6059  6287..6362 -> 0.00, 7.2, 7.12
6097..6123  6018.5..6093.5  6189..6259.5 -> 0.01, 7.3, 6.33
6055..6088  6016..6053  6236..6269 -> -0.05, 7.22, 6.18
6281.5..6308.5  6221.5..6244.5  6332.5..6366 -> -0.06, 6.02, 7.22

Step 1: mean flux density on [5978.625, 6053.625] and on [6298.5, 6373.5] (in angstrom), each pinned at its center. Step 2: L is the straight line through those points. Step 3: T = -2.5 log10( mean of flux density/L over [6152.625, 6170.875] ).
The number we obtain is 0.20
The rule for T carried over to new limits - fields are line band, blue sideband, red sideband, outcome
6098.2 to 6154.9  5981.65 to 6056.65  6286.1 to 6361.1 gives 0.01 mag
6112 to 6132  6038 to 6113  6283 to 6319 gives 0.04 mag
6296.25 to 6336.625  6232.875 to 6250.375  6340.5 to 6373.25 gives -0.03 mag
